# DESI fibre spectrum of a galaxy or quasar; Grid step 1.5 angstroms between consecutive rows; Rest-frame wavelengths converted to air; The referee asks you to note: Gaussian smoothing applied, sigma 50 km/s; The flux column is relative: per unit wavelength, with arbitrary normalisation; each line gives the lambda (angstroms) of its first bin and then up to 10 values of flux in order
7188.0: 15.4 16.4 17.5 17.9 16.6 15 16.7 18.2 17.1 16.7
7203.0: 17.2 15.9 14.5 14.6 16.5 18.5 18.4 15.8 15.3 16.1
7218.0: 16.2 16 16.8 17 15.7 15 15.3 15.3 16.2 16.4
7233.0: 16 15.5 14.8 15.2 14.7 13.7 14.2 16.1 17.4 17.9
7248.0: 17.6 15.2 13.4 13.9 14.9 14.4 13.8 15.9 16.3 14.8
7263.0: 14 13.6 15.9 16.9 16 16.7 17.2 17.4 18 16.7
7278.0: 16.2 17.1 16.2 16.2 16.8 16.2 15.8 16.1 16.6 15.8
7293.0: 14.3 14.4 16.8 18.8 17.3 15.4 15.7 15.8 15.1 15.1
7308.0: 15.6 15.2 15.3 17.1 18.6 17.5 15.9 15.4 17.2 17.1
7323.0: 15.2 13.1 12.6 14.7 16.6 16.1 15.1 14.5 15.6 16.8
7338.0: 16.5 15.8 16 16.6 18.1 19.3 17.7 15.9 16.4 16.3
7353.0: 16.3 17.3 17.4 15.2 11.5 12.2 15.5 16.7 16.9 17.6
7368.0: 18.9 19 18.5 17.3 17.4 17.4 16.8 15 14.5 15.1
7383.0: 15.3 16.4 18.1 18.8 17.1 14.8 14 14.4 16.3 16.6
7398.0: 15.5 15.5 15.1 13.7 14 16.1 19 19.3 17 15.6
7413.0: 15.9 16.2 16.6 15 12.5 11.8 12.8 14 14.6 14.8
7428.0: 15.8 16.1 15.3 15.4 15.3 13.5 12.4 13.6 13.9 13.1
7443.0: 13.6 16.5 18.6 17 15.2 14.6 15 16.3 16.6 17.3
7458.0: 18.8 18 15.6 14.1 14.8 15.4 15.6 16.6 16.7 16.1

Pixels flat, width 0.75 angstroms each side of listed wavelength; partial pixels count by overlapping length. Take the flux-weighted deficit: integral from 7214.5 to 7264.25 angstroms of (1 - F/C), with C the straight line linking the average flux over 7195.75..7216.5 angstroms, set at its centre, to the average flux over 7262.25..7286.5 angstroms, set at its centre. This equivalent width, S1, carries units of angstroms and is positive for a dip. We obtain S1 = 2.9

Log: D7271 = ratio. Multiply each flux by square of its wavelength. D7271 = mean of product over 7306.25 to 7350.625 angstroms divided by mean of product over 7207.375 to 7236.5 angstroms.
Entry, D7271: 1.0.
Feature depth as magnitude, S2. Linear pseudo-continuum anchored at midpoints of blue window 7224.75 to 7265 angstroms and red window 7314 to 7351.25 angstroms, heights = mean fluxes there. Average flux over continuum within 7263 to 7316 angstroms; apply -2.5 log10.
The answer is -0.04 mag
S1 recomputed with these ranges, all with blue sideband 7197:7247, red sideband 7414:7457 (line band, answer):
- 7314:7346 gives -1.10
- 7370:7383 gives -1.06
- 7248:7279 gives 0.43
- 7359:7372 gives -1.11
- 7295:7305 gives -0.52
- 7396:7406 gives -0.03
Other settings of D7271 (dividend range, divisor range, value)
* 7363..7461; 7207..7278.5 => 1.05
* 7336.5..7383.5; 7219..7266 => 1.11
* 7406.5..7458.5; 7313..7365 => 0.99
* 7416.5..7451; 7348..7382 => 0.91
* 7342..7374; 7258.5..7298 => 1.06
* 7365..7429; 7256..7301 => 1.02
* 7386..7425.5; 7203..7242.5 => 1.03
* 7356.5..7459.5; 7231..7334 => 1.03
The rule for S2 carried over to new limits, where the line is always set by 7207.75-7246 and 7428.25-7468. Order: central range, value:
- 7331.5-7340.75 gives 0.00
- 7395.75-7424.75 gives 0.01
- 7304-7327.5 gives 0.00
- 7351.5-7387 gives -0.05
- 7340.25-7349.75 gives -0.10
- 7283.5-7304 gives -0.02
